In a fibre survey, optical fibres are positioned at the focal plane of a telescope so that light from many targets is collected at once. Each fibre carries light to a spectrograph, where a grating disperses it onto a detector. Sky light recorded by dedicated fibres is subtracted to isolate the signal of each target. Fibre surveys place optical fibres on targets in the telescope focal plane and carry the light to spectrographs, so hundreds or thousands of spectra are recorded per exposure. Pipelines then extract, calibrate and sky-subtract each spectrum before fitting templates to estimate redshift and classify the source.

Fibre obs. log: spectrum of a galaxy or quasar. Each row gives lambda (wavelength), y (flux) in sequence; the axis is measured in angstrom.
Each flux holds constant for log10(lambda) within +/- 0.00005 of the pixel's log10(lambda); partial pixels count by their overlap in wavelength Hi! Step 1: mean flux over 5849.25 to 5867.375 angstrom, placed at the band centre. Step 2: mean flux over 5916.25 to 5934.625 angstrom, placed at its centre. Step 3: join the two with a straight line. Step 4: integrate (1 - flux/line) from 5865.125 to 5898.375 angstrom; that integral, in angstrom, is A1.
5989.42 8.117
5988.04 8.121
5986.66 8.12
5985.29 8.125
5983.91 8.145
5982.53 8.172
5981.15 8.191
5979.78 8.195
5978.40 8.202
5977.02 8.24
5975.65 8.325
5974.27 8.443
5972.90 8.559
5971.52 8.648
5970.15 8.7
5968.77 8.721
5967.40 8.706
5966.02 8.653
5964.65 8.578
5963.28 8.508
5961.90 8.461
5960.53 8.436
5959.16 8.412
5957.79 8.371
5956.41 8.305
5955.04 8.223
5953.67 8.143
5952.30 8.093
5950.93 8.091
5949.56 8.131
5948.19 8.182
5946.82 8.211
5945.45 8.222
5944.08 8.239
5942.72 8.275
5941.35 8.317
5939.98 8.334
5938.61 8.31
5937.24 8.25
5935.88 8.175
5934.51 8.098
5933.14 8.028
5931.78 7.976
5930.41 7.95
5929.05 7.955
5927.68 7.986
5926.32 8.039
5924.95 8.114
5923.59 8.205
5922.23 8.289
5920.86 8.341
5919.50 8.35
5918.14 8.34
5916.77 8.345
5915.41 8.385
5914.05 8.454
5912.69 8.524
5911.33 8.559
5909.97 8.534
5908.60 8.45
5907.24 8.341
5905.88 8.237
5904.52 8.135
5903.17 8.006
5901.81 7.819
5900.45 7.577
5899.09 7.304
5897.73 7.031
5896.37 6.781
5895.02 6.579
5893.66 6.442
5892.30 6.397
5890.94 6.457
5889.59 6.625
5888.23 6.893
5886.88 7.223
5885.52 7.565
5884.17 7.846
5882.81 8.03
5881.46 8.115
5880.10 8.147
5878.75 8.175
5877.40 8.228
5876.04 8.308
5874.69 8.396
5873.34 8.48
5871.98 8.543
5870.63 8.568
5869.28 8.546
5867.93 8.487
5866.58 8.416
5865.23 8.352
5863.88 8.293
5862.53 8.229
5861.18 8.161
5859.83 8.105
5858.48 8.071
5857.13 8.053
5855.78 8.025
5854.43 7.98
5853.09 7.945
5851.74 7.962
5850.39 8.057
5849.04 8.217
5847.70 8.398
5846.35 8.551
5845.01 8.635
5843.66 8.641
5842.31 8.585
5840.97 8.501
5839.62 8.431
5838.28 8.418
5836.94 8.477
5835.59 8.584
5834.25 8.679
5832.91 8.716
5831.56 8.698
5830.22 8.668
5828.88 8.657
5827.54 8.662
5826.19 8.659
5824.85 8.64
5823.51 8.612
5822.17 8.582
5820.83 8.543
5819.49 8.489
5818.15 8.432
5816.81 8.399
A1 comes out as 1.80 angstrom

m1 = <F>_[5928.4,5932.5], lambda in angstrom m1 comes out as 7.97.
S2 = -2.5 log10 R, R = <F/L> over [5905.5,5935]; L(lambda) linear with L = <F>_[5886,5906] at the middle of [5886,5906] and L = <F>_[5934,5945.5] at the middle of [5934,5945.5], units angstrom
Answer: -0.07 mag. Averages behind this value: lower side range 7.14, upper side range 8.25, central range 8.25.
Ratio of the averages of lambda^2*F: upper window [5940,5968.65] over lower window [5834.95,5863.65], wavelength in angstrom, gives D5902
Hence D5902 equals 1.04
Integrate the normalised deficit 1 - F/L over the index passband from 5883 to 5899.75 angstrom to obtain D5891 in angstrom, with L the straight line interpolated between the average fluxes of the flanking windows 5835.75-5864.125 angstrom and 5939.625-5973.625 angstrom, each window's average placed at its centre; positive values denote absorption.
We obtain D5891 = 2.73 angstrom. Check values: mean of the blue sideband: 8.28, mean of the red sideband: 8.38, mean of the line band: 6.96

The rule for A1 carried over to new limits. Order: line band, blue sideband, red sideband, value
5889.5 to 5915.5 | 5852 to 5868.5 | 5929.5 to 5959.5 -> 1.7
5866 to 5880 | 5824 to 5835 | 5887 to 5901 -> -1.9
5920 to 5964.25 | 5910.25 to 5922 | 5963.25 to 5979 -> 1.3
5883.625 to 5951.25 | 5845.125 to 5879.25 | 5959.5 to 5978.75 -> 4.0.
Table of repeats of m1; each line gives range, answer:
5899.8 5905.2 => 7.9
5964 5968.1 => 8.65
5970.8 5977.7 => 8.45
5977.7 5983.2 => 8.19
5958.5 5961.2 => 8.43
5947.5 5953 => 8.13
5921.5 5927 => 8.16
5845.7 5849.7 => 8.39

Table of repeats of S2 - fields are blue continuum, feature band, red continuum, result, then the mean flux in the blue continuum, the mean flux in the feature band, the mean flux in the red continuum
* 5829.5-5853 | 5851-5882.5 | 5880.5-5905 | -0.05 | 8.47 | 8.24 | 7.27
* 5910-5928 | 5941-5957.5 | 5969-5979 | 0.03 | 8.32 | 8.2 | 8.46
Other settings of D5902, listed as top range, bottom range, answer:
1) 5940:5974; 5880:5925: 1.10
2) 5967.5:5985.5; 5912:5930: 1.03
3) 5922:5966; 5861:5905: 1.08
